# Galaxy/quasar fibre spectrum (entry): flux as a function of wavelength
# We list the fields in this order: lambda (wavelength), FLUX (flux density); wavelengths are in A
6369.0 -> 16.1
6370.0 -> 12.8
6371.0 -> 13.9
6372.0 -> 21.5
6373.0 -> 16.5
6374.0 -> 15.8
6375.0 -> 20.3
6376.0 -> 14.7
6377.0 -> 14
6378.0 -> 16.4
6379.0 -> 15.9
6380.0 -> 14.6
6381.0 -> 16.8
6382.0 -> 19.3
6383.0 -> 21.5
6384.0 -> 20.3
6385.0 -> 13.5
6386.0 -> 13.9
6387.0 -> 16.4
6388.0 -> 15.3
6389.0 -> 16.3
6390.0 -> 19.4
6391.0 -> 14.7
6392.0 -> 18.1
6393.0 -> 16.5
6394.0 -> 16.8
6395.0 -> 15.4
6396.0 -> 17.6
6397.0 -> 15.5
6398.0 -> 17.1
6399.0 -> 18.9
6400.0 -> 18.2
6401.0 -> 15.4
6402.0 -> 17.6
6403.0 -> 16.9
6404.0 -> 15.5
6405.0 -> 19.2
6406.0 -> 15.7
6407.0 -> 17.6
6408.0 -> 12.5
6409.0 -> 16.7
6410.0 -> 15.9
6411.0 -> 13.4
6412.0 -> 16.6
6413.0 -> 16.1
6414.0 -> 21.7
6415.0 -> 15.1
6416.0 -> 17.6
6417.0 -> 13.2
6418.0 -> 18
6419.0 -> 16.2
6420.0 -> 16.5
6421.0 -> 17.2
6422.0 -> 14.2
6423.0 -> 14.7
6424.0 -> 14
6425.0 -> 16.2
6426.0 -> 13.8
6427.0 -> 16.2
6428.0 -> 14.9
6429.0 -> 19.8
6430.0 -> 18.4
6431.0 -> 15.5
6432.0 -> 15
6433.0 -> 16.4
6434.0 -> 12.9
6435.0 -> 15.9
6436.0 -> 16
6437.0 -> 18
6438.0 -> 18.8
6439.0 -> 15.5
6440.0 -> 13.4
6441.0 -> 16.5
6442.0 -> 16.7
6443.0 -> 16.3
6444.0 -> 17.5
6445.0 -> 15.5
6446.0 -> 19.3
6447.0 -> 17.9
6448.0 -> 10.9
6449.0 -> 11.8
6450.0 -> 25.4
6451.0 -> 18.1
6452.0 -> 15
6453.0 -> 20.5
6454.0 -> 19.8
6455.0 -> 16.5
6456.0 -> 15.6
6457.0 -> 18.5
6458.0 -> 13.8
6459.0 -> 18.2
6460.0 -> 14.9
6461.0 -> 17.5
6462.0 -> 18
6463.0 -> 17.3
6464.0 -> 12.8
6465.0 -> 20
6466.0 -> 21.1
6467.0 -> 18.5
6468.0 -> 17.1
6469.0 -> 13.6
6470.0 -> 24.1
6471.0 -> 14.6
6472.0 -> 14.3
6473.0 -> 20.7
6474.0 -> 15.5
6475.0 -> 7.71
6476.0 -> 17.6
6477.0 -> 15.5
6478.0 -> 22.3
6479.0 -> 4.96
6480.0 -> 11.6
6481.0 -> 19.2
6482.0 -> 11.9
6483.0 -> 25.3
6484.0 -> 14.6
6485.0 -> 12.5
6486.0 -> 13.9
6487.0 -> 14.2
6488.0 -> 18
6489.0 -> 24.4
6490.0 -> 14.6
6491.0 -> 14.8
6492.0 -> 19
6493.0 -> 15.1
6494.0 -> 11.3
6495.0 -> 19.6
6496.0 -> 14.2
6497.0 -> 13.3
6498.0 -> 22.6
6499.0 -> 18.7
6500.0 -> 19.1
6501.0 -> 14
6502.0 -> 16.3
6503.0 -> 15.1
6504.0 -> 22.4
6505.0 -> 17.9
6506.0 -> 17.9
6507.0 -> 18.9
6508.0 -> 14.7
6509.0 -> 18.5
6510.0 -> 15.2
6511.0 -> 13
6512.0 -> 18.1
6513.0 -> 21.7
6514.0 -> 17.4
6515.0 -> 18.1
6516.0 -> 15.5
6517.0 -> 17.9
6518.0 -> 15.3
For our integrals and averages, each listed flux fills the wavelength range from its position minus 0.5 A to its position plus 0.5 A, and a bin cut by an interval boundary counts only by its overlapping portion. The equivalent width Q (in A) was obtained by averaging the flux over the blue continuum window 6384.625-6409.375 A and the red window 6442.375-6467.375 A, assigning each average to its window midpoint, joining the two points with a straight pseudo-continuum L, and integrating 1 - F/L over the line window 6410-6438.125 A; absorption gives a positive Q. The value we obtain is 1.2 A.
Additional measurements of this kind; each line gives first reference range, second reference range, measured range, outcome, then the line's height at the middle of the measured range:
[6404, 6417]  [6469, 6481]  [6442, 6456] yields -1.2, 15.8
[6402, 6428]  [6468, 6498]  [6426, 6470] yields -2.3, 16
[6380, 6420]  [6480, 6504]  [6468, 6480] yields 0.9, 16.6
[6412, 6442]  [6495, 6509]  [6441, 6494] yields 0.8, 16.8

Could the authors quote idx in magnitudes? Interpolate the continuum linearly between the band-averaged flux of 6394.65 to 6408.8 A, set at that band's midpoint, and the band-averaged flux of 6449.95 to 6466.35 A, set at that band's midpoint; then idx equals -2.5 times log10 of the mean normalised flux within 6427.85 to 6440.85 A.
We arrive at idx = 0.06 mag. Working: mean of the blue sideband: 16.7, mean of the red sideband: 17.6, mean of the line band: 16.2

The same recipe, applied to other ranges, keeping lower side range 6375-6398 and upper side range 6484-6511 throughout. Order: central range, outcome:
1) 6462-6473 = -0.06 mag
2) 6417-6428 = 0.07 mag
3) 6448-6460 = -0.03 mag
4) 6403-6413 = 0.04 mag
